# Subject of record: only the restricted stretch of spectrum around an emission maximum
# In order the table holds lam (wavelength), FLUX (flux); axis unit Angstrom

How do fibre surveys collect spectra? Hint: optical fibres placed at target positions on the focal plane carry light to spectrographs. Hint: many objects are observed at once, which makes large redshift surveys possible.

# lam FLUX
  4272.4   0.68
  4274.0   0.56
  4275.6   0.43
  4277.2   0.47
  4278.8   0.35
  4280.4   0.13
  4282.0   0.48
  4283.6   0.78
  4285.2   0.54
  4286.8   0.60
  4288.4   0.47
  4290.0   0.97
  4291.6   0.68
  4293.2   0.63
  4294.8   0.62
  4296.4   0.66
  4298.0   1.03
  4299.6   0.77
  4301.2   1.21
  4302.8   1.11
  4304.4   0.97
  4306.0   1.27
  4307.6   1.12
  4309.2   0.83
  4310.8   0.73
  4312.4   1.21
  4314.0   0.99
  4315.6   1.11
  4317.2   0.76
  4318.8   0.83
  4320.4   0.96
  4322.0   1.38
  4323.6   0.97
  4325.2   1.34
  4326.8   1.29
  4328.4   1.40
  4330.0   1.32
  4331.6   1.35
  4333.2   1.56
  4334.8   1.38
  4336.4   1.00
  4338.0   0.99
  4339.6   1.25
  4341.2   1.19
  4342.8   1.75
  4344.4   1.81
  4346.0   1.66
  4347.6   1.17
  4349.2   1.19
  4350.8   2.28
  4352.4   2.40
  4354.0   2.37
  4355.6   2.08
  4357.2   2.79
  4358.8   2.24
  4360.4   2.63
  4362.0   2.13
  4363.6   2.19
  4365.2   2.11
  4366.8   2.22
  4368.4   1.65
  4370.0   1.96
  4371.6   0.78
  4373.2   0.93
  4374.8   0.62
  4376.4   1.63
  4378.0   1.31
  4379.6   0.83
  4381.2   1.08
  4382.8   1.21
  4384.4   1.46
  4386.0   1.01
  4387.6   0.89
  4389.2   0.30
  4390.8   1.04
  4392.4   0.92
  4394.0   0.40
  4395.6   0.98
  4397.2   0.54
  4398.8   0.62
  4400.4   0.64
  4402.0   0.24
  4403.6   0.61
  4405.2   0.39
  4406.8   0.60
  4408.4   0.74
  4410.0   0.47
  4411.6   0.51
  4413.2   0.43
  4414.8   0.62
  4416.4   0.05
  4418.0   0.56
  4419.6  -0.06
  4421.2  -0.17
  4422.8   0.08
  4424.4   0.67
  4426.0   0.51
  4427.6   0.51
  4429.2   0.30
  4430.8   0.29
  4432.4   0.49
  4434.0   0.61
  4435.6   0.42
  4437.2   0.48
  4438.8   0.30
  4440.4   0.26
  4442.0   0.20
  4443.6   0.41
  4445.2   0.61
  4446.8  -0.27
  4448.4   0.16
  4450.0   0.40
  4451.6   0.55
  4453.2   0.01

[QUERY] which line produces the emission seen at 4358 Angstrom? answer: C IV 1549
